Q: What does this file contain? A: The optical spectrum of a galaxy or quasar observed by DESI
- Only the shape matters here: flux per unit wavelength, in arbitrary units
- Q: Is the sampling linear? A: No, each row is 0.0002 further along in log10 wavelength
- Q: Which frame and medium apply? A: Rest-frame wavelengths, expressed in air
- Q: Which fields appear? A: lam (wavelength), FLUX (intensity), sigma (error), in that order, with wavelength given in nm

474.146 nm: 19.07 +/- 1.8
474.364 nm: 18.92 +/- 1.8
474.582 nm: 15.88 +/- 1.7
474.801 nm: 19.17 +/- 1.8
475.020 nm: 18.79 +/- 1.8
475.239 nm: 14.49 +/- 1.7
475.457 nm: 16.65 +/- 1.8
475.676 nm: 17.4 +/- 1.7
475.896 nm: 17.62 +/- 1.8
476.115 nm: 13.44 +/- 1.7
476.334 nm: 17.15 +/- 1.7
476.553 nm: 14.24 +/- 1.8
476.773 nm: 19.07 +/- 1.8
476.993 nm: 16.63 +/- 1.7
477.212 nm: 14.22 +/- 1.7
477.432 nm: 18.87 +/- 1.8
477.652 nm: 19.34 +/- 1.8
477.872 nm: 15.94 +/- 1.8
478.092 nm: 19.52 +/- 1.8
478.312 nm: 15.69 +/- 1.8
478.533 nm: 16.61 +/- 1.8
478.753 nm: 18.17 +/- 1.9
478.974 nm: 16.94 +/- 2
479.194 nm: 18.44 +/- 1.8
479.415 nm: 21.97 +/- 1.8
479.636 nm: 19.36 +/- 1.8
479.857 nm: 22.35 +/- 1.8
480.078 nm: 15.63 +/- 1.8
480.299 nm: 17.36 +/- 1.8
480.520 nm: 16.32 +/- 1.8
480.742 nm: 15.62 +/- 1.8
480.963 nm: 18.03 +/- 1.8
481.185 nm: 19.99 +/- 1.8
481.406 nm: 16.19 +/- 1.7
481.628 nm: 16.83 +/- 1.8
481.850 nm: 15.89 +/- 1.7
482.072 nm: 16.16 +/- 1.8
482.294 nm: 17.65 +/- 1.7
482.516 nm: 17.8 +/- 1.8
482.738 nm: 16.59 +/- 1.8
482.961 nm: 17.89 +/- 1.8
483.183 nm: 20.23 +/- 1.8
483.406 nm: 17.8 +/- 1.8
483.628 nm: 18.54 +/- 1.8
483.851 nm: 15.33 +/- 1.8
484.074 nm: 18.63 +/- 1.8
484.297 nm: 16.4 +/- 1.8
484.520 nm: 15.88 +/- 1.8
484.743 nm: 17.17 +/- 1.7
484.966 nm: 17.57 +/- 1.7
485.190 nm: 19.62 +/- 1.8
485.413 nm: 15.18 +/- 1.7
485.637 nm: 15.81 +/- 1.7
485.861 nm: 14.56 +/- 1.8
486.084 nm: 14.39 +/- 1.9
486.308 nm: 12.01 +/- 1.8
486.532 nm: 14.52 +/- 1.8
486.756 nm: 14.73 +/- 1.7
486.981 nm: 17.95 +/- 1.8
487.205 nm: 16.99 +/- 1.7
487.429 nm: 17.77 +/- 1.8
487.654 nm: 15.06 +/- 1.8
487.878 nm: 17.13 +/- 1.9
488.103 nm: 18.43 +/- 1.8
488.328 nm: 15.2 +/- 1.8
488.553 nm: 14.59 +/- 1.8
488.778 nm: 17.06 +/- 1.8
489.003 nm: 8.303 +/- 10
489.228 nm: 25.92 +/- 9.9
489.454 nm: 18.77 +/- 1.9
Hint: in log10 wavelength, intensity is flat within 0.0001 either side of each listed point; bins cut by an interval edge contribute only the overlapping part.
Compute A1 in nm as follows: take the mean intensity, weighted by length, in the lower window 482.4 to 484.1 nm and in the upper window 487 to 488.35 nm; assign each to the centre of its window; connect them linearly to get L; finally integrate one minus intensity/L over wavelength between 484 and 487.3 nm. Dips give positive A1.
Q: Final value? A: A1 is 0.25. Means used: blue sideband 17.8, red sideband 17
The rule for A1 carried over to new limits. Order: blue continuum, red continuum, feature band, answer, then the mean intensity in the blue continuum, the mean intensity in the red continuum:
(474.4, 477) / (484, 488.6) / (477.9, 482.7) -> -0.34 nm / 16.8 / 16.2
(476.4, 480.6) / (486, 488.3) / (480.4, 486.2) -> -0.10 nm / 17.7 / 15.9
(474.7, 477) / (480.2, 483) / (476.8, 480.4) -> -0.22 nm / 16.8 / 17.1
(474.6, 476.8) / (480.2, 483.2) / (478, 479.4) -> -0.07 nm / 16.7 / 17.2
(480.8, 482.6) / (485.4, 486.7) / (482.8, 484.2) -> -0.17 nm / 17.3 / 14.4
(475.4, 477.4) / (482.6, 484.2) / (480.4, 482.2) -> 0.05 nm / 16.4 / 17.8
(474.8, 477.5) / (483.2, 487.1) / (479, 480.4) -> -0.22 nm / 16.6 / 16.3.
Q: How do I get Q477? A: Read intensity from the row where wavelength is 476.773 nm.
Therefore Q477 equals 19.07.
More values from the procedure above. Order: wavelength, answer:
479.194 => 18.44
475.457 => 16.65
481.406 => 16.19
